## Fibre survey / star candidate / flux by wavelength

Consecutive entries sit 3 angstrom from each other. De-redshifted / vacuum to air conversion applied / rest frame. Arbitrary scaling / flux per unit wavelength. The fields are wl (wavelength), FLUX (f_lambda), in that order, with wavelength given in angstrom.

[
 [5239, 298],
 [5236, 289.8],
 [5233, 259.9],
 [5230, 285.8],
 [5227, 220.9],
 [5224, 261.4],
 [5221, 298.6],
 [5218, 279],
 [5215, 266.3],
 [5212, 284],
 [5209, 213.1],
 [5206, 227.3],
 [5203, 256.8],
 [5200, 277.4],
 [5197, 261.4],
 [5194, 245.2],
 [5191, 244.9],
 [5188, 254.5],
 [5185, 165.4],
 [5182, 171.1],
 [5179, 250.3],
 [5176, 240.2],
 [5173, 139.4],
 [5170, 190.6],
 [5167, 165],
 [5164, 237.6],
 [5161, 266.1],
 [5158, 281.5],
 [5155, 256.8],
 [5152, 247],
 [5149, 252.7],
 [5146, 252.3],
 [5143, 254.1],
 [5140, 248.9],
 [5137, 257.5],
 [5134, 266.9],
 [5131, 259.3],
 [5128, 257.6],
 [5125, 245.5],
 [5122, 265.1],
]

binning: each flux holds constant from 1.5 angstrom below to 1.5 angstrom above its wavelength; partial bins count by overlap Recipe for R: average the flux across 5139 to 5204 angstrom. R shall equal 234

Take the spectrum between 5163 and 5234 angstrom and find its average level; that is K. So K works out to 237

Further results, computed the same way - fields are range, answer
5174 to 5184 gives 214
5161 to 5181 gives 208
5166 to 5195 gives 207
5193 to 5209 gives 250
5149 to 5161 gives 261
